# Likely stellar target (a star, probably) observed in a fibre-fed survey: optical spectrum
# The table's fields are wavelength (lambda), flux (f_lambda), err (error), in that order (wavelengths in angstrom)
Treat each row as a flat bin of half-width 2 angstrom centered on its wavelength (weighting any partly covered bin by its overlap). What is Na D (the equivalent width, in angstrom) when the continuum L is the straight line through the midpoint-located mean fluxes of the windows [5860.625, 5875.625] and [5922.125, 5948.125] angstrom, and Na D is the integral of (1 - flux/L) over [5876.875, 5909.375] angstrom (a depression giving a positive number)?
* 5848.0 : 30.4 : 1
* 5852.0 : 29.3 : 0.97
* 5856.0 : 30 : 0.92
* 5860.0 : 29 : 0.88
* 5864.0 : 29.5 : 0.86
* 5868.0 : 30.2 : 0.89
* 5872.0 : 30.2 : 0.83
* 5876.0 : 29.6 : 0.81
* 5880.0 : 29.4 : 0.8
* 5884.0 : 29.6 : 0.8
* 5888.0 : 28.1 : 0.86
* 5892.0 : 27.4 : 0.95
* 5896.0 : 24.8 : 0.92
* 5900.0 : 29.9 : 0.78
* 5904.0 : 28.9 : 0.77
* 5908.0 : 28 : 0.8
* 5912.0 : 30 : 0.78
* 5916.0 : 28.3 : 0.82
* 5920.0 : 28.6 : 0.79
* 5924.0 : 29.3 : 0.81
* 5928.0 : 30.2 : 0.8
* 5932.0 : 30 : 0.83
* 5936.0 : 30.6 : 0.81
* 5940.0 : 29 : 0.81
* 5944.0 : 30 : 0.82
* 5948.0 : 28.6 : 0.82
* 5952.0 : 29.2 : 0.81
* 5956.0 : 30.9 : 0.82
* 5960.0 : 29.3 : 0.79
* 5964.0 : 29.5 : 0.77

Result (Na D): 1.6 angstrom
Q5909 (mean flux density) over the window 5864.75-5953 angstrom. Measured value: 29.1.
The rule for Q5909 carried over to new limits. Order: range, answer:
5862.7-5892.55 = 29.3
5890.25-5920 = 28.2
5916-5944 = 29.6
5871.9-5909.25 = 28.5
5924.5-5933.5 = 30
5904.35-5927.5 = 28.9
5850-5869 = 29.6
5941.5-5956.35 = 29.5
